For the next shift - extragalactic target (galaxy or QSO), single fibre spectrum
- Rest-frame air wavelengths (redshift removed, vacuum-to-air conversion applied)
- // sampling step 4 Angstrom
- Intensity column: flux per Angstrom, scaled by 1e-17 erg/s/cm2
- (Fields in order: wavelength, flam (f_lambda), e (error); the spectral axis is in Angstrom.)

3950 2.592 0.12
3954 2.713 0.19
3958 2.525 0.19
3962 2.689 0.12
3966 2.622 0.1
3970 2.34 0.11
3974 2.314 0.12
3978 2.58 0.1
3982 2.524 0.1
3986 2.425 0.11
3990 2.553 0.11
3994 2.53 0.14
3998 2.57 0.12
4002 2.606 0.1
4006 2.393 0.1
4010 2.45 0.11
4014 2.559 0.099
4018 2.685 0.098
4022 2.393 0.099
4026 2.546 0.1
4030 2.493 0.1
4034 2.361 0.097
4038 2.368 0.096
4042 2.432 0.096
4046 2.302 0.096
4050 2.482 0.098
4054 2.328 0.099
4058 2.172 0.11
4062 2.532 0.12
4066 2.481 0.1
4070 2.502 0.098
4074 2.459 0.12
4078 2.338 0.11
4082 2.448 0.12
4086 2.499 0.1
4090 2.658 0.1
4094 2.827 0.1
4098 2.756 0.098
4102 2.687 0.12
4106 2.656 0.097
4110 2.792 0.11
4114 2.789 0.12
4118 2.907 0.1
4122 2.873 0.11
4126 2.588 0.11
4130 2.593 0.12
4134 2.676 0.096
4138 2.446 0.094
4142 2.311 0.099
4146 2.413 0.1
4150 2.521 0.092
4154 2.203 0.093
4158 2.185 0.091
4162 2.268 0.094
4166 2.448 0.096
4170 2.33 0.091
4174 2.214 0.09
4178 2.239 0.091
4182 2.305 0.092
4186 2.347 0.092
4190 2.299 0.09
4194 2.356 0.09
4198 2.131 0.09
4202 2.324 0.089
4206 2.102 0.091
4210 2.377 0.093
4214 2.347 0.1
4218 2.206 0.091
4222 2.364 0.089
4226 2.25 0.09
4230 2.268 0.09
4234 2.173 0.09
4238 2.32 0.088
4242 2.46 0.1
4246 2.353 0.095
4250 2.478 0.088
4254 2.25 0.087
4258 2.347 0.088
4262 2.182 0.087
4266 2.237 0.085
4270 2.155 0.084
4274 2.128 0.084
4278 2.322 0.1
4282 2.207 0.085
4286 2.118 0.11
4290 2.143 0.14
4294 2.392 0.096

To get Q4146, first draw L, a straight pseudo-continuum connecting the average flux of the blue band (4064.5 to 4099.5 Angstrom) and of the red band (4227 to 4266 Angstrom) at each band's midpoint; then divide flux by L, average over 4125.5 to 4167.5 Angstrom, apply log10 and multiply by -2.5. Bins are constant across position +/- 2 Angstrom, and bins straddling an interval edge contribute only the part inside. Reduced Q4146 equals 0.02 mag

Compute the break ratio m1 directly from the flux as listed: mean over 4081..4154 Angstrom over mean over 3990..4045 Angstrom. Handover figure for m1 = 1.1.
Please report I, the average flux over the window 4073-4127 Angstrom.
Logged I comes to 2.67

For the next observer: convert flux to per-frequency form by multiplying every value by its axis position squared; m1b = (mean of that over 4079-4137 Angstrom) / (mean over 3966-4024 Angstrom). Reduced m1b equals 1.14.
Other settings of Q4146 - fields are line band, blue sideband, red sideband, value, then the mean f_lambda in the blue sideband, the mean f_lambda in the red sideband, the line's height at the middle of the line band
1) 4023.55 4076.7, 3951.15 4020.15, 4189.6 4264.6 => 0.02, 2.53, 2.29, 2.47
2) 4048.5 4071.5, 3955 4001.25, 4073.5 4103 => 0.07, 2.52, 2.59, 2.57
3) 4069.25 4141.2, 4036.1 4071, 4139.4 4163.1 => -0.12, 2.4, 2.32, 2.36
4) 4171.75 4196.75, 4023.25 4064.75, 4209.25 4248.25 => 0.02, 2.4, 2.31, 2.33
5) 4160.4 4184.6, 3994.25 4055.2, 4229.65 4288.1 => 0.02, 2.47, 2.27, 2.34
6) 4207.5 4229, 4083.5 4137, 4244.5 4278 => 0.04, 2.71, 2.27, 2.39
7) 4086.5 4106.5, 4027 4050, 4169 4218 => -0.15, 2.41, 2.28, 2.36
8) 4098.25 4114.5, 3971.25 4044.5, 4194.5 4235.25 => -0.15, 2.49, 2.26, 2.38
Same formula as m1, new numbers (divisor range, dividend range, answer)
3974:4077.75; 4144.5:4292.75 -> 0.93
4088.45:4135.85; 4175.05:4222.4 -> 0.83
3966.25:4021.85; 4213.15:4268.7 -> 0.92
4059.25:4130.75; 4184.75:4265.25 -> 0.87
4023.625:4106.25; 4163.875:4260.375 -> 0.93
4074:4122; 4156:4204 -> 0.86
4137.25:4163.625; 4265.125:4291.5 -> 0.94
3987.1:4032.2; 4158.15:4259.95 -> 0.91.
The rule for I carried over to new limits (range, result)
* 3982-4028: 2.52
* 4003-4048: 2.46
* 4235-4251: 2.38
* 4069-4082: 2.43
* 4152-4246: 2.28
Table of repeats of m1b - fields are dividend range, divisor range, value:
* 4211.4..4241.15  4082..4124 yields 0.89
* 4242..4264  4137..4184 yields 1.05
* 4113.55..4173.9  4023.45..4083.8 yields 1.07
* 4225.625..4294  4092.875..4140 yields 0.89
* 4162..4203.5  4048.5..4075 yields 1.01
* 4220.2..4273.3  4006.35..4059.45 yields 1.05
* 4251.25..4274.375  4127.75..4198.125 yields 0.99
